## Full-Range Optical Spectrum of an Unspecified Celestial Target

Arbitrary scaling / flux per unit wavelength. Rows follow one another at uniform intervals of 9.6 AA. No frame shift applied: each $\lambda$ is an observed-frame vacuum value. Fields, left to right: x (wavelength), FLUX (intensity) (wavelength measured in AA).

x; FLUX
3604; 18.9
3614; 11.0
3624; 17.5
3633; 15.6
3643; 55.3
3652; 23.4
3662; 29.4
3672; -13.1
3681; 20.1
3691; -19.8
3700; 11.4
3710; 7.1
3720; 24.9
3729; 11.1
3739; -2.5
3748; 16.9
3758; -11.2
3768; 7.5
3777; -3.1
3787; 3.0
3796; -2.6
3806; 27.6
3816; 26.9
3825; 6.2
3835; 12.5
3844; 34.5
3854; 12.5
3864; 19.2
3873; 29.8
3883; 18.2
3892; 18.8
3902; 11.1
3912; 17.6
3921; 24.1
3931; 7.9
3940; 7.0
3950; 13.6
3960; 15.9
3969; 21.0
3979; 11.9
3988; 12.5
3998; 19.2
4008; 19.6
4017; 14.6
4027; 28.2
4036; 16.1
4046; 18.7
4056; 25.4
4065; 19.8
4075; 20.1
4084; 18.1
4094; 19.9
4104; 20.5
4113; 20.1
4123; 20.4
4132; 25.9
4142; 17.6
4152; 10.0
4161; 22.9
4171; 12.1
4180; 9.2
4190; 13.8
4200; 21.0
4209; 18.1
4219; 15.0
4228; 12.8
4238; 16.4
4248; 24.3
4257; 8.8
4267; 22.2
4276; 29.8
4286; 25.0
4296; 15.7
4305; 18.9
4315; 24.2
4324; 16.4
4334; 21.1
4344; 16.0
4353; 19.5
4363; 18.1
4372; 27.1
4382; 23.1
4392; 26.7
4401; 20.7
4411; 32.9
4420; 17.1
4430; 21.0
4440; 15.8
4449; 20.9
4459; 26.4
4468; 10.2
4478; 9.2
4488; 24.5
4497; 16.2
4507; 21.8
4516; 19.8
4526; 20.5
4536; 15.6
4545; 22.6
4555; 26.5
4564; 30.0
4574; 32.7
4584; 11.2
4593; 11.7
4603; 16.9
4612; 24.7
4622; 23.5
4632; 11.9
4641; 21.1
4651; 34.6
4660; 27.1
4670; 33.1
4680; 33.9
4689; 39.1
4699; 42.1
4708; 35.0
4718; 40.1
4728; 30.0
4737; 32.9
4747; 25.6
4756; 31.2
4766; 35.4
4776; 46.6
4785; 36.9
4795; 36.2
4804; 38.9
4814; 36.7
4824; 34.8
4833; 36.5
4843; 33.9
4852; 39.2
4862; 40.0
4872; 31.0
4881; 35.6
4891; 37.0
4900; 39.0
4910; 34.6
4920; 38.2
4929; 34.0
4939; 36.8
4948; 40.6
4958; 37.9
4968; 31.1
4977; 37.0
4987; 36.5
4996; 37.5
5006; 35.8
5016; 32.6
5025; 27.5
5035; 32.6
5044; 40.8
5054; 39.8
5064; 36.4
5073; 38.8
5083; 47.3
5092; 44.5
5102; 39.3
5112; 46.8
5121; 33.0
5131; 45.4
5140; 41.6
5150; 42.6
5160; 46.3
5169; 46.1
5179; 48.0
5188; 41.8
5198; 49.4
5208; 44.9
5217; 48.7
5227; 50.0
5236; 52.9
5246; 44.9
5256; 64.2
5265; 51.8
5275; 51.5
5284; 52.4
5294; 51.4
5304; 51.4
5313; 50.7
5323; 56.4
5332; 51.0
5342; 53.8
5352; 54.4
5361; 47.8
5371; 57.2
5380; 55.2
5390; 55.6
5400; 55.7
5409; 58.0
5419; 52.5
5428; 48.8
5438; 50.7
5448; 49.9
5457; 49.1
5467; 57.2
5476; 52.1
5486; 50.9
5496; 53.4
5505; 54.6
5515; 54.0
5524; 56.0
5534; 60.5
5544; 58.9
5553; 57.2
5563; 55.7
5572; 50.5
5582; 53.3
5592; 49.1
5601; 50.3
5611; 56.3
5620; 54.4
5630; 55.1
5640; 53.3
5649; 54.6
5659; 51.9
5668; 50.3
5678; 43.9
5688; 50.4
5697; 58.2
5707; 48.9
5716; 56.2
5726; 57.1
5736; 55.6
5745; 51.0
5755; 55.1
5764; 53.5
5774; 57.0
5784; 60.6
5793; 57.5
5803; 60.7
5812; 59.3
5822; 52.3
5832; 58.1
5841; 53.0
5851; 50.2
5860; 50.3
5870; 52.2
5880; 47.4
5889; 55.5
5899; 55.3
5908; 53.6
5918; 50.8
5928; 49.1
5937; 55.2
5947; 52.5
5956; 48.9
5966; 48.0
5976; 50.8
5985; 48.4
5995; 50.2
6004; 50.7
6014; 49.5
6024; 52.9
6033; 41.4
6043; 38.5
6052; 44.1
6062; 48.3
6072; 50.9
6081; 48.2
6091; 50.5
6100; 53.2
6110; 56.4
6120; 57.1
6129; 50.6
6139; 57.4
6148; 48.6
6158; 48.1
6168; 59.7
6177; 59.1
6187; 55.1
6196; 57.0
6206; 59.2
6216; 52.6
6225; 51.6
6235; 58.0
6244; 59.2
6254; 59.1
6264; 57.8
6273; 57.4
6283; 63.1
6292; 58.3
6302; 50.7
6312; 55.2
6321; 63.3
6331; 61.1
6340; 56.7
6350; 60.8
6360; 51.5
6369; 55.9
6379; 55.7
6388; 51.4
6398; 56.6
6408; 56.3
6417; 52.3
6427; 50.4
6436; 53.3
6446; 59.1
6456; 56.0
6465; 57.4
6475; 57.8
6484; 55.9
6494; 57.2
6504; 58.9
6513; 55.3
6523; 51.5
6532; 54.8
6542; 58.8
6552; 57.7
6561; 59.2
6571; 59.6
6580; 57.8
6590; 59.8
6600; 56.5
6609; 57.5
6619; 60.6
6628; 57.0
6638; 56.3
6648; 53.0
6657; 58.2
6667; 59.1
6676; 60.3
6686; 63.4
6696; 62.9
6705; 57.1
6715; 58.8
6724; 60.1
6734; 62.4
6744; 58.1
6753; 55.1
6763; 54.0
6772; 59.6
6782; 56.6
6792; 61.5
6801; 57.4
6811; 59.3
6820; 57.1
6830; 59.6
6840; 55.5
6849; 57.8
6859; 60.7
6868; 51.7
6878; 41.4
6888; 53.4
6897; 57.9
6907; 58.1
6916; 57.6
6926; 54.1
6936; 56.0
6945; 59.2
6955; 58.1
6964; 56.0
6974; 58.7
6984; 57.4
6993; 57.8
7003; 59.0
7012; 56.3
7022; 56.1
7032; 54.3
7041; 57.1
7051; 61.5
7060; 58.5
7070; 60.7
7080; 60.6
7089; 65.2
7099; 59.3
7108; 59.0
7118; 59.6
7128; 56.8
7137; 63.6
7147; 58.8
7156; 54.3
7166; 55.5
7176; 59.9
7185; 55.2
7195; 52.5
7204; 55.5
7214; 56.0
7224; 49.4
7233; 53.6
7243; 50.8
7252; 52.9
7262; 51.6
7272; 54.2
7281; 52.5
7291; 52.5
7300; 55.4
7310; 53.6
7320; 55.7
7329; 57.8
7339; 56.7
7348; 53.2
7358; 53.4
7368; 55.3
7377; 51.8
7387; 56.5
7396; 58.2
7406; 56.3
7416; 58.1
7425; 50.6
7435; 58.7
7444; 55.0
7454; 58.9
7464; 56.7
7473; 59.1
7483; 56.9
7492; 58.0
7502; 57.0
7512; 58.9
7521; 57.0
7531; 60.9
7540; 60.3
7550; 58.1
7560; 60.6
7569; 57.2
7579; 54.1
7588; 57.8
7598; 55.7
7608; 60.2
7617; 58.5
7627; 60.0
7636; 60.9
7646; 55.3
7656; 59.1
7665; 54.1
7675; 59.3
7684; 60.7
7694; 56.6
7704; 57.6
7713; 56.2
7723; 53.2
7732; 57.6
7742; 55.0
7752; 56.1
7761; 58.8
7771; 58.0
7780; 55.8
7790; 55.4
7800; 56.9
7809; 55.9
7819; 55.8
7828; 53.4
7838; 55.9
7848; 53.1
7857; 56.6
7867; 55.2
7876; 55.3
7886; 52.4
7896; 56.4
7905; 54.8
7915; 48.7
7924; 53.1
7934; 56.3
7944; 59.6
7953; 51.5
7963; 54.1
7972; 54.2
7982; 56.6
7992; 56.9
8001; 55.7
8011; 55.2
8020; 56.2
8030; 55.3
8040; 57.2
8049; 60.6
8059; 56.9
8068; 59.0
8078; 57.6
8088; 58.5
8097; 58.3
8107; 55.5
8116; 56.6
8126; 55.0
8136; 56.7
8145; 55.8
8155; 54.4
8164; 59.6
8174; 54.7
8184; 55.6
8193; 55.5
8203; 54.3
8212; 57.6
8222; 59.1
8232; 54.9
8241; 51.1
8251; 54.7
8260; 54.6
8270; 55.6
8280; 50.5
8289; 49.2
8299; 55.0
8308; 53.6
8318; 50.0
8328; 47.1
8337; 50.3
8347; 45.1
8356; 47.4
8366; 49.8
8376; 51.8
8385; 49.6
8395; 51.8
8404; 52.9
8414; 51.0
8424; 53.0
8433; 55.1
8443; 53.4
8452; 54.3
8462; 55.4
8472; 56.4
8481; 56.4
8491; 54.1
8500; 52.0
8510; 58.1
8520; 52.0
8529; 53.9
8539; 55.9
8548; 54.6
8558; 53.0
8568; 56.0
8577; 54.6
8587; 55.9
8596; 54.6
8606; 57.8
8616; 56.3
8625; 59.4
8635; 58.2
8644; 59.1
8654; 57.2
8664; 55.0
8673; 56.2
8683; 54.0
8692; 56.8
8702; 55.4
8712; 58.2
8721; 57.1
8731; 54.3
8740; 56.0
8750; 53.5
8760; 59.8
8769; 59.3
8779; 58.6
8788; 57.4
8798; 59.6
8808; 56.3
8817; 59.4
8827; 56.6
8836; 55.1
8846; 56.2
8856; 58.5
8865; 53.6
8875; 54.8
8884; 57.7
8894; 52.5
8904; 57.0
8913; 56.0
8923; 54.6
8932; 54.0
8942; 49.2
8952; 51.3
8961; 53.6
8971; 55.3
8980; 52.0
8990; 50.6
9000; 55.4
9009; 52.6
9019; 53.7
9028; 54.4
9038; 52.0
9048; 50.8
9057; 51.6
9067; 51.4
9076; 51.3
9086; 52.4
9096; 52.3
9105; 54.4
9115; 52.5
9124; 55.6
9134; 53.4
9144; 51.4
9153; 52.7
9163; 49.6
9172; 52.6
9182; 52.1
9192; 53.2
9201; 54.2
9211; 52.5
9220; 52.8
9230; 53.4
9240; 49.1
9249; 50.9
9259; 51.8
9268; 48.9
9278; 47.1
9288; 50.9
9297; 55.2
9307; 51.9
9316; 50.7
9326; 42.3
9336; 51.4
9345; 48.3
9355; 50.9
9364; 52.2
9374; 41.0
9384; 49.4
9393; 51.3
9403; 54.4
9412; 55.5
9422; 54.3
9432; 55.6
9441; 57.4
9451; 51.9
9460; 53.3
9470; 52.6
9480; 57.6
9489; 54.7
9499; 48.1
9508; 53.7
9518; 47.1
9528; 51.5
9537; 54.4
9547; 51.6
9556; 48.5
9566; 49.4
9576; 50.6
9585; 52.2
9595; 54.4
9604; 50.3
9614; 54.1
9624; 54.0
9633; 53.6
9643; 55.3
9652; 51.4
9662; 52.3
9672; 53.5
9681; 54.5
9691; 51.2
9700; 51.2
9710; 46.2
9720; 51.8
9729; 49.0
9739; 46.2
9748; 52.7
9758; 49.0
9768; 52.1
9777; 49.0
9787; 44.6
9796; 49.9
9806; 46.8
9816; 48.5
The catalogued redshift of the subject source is 0.17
